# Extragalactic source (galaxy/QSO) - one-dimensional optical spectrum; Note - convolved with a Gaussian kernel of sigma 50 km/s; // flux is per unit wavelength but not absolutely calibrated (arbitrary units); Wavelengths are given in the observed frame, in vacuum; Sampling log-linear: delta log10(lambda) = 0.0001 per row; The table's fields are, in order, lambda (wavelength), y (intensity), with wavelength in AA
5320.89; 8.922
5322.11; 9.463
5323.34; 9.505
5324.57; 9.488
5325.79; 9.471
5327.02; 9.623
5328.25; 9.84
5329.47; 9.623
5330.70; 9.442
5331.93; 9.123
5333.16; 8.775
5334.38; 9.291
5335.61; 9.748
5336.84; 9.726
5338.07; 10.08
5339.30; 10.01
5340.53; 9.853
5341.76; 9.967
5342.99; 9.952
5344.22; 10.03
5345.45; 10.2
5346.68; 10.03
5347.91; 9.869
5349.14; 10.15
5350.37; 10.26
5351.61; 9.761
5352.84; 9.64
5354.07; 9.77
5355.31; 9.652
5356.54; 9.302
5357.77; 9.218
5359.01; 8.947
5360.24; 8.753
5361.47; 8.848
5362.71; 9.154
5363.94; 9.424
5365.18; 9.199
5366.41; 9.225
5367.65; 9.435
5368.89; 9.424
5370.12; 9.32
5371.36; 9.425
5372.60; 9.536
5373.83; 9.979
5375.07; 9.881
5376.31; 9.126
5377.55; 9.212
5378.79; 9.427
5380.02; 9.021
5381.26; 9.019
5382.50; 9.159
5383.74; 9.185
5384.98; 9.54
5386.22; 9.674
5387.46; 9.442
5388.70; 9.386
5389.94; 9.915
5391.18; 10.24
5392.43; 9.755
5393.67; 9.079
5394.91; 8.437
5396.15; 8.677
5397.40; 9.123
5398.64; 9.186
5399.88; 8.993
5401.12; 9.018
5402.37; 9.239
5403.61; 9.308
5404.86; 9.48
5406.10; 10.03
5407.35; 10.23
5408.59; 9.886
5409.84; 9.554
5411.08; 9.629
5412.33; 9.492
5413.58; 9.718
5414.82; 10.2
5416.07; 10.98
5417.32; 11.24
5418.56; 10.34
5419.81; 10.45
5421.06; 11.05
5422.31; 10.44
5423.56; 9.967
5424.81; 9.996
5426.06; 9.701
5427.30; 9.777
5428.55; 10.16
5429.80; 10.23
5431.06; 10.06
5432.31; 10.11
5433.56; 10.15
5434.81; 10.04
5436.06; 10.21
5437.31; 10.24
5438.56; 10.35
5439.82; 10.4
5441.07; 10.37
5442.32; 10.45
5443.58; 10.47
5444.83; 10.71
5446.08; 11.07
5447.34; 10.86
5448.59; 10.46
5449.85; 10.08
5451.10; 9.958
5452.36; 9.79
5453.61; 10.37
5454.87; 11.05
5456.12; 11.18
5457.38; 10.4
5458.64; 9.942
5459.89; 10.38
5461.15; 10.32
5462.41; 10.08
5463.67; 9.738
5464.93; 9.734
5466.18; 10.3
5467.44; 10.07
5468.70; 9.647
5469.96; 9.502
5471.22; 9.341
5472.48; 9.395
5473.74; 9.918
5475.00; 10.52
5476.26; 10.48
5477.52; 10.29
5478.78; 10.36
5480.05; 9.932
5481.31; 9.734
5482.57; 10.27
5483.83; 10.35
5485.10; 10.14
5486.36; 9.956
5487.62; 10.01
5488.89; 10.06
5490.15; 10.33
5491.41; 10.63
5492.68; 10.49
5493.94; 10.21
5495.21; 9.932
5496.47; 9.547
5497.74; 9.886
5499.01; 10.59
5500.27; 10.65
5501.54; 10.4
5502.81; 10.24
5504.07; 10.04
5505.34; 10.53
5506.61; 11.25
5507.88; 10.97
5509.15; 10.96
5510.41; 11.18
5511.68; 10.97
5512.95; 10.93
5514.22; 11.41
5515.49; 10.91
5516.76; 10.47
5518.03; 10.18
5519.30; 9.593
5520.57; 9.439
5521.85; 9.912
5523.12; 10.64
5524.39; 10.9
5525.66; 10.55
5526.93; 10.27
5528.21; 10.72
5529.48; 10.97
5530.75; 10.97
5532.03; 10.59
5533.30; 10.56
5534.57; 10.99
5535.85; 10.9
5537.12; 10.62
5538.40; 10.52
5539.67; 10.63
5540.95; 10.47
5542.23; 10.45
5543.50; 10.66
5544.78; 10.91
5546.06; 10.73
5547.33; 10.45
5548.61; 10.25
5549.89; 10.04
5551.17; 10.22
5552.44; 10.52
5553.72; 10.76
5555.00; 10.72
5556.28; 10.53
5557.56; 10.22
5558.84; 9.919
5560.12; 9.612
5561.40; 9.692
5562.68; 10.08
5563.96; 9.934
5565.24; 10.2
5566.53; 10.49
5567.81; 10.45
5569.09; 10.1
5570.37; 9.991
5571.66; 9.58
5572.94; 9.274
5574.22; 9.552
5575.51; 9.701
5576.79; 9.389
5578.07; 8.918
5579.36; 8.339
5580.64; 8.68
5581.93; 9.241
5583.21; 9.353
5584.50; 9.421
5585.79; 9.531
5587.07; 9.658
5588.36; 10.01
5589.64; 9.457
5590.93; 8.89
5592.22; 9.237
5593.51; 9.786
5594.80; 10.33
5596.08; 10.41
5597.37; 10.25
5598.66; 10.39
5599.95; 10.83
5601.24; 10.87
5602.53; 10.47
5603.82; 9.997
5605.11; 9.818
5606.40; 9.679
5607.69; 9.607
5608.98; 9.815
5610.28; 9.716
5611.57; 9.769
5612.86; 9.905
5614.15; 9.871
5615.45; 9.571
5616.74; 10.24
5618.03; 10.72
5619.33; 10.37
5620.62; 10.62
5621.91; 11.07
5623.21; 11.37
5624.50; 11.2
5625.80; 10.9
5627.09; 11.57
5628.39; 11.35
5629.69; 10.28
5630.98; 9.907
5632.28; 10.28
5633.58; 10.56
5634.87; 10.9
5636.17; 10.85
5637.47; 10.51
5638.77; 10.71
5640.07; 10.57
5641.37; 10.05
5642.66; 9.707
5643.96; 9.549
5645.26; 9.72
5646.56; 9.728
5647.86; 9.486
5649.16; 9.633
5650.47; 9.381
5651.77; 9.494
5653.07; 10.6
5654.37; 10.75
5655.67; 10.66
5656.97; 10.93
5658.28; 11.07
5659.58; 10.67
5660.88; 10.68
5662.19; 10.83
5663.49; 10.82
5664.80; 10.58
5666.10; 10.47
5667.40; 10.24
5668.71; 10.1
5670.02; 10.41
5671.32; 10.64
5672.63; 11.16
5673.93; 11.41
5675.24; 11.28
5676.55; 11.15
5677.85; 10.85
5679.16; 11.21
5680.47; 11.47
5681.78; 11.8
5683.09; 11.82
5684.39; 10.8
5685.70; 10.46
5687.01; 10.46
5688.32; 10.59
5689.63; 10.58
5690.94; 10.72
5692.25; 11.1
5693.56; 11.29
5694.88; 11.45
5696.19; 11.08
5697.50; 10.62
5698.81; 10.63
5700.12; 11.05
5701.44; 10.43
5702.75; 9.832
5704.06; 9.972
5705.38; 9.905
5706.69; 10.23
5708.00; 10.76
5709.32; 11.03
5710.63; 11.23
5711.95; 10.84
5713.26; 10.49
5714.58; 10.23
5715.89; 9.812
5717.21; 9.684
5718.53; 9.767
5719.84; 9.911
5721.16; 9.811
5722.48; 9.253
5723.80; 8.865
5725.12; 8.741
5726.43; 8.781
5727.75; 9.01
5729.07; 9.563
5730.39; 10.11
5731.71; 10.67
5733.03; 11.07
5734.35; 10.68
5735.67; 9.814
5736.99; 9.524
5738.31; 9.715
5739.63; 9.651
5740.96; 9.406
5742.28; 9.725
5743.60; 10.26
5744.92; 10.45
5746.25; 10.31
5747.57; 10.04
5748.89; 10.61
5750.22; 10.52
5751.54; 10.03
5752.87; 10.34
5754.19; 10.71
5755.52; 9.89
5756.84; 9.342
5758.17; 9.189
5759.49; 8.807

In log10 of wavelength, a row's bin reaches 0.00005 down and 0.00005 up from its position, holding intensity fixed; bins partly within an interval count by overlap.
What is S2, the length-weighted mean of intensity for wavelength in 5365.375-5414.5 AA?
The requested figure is 9.42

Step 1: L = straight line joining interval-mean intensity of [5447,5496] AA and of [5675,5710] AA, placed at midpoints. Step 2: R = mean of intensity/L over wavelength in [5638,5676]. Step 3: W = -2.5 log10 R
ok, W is 0.03 mag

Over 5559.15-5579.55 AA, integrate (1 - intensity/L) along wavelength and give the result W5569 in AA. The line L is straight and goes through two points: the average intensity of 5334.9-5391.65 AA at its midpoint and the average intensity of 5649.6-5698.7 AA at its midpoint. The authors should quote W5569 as 1.3 AA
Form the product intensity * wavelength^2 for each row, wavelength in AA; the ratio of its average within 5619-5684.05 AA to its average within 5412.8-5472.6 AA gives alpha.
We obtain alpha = 1.12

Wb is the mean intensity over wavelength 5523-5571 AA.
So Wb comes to 10.5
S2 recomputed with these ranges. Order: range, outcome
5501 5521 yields 10.6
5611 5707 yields 10.6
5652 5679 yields 10.8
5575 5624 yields 9.88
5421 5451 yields 10.3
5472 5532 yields 10.4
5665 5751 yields 10.4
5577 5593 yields 9.24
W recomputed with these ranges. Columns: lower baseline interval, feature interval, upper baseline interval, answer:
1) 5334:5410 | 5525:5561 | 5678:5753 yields -0.06 mag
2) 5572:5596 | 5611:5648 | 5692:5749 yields -0.08 mag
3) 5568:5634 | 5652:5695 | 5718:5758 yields -0.10 mag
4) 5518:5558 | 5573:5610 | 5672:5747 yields 0.08 mag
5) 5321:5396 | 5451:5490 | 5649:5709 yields -0.02 mag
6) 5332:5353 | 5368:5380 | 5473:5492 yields 0.05 mag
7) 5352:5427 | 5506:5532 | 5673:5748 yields -0.08 mag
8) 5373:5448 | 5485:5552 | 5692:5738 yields -0.05 mag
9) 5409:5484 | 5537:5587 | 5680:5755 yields 0.03 mag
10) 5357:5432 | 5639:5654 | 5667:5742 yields 0.04 mag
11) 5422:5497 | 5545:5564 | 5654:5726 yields 0.01 mag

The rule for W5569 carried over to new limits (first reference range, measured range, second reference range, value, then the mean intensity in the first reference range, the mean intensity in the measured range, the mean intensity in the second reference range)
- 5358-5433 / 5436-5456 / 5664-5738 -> -1.5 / 9.61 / 10.5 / 10.5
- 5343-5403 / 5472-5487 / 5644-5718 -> -0.4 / 9.43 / 10.1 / 10.6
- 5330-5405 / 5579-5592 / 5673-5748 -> 1.0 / 9.46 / 9.28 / 10.4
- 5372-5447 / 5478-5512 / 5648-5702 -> -0.7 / 9.83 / 10.4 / 10.8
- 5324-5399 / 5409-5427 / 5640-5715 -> -0.9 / 9.49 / 10.2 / 10.6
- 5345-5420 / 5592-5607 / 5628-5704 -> 0.2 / 9.55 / 10.2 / 10.6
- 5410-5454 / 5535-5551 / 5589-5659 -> -0.5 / 10.3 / 10.5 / 10.2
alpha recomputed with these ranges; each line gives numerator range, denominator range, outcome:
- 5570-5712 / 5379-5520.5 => 1.10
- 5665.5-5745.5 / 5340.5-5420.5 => 1.22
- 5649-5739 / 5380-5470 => 1.15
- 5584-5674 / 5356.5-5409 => 1.20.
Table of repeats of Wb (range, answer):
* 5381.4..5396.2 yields 9.39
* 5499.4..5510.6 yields 10.7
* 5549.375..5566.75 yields 10.2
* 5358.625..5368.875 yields 9.15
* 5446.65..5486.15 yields 10.1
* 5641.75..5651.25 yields 9.61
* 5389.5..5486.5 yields 10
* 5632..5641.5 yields 10.6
